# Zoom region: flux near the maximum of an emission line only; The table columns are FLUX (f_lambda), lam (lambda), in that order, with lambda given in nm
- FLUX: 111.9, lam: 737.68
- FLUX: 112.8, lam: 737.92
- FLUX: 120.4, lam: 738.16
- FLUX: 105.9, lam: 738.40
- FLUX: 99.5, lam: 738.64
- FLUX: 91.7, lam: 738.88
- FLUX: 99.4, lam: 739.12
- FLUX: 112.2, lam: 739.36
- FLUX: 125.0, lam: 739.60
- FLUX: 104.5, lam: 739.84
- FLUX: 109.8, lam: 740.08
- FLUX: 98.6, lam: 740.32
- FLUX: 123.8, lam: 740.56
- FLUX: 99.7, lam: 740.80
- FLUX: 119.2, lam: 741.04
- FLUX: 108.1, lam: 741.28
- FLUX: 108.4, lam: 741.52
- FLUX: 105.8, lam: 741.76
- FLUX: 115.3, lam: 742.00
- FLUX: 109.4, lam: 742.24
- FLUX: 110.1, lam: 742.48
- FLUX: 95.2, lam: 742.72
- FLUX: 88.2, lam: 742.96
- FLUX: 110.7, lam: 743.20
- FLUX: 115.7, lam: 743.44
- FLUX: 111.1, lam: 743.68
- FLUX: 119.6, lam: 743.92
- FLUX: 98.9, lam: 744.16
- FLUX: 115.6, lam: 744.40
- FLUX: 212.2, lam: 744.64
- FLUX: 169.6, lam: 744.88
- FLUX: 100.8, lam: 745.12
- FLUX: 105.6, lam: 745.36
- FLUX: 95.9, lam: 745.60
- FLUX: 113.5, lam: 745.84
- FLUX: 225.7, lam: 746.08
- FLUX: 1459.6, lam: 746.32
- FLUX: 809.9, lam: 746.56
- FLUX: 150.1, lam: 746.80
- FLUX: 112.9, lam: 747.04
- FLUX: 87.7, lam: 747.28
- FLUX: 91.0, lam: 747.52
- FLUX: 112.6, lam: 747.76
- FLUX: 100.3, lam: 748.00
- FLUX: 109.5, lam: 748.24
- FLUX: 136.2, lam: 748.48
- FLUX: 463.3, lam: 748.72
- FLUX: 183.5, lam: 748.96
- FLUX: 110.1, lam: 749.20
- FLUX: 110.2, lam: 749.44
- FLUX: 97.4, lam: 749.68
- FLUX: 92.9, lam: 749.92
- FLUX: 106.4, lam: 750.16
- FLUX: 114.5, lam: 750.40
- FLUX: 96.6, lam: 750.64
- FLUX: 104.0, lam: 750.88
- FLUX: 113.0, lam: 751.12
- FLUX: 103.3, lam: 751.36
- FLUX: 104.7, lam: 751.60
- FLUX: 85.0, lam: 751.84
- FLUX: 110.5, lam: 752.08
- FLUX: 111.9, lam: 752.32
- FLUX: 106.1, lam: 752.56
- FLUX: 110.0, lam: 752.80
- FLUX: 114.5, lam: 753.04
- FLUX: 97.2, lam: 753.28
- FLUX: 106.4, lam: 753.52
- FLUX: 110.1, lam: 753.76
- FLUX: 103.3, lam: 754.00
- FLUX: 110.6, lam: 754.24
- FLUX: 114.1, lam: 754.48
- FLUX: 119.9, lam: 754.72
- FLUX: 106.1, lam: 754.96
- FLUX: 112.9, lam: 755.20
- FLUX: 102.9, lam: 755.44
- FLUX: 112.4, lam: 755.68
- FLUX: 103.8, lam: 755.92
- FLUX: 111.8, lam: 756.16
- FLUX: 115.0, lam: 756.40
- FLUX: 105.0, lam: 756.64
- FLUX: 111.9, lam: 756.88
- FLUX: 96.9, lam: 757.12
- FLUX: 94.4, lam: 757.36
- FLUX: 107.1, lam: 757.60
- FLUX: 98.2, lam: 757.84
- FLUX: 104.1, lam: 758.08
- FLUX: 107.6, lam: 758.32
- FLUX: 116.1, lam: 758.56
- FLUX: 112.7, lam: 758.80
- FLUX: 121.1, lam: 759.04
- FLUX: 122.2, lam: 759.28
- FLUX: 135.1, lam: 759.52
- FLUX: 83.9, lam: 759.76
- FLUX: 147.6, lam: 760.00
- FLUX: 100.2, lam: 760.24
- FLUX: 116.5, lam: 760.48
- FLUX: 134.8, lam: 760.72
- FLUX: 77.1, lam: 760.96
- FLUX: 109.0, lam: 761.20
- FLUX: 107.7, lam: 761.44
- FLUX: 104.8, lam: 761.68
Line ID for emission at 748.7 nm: [N II] 6583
